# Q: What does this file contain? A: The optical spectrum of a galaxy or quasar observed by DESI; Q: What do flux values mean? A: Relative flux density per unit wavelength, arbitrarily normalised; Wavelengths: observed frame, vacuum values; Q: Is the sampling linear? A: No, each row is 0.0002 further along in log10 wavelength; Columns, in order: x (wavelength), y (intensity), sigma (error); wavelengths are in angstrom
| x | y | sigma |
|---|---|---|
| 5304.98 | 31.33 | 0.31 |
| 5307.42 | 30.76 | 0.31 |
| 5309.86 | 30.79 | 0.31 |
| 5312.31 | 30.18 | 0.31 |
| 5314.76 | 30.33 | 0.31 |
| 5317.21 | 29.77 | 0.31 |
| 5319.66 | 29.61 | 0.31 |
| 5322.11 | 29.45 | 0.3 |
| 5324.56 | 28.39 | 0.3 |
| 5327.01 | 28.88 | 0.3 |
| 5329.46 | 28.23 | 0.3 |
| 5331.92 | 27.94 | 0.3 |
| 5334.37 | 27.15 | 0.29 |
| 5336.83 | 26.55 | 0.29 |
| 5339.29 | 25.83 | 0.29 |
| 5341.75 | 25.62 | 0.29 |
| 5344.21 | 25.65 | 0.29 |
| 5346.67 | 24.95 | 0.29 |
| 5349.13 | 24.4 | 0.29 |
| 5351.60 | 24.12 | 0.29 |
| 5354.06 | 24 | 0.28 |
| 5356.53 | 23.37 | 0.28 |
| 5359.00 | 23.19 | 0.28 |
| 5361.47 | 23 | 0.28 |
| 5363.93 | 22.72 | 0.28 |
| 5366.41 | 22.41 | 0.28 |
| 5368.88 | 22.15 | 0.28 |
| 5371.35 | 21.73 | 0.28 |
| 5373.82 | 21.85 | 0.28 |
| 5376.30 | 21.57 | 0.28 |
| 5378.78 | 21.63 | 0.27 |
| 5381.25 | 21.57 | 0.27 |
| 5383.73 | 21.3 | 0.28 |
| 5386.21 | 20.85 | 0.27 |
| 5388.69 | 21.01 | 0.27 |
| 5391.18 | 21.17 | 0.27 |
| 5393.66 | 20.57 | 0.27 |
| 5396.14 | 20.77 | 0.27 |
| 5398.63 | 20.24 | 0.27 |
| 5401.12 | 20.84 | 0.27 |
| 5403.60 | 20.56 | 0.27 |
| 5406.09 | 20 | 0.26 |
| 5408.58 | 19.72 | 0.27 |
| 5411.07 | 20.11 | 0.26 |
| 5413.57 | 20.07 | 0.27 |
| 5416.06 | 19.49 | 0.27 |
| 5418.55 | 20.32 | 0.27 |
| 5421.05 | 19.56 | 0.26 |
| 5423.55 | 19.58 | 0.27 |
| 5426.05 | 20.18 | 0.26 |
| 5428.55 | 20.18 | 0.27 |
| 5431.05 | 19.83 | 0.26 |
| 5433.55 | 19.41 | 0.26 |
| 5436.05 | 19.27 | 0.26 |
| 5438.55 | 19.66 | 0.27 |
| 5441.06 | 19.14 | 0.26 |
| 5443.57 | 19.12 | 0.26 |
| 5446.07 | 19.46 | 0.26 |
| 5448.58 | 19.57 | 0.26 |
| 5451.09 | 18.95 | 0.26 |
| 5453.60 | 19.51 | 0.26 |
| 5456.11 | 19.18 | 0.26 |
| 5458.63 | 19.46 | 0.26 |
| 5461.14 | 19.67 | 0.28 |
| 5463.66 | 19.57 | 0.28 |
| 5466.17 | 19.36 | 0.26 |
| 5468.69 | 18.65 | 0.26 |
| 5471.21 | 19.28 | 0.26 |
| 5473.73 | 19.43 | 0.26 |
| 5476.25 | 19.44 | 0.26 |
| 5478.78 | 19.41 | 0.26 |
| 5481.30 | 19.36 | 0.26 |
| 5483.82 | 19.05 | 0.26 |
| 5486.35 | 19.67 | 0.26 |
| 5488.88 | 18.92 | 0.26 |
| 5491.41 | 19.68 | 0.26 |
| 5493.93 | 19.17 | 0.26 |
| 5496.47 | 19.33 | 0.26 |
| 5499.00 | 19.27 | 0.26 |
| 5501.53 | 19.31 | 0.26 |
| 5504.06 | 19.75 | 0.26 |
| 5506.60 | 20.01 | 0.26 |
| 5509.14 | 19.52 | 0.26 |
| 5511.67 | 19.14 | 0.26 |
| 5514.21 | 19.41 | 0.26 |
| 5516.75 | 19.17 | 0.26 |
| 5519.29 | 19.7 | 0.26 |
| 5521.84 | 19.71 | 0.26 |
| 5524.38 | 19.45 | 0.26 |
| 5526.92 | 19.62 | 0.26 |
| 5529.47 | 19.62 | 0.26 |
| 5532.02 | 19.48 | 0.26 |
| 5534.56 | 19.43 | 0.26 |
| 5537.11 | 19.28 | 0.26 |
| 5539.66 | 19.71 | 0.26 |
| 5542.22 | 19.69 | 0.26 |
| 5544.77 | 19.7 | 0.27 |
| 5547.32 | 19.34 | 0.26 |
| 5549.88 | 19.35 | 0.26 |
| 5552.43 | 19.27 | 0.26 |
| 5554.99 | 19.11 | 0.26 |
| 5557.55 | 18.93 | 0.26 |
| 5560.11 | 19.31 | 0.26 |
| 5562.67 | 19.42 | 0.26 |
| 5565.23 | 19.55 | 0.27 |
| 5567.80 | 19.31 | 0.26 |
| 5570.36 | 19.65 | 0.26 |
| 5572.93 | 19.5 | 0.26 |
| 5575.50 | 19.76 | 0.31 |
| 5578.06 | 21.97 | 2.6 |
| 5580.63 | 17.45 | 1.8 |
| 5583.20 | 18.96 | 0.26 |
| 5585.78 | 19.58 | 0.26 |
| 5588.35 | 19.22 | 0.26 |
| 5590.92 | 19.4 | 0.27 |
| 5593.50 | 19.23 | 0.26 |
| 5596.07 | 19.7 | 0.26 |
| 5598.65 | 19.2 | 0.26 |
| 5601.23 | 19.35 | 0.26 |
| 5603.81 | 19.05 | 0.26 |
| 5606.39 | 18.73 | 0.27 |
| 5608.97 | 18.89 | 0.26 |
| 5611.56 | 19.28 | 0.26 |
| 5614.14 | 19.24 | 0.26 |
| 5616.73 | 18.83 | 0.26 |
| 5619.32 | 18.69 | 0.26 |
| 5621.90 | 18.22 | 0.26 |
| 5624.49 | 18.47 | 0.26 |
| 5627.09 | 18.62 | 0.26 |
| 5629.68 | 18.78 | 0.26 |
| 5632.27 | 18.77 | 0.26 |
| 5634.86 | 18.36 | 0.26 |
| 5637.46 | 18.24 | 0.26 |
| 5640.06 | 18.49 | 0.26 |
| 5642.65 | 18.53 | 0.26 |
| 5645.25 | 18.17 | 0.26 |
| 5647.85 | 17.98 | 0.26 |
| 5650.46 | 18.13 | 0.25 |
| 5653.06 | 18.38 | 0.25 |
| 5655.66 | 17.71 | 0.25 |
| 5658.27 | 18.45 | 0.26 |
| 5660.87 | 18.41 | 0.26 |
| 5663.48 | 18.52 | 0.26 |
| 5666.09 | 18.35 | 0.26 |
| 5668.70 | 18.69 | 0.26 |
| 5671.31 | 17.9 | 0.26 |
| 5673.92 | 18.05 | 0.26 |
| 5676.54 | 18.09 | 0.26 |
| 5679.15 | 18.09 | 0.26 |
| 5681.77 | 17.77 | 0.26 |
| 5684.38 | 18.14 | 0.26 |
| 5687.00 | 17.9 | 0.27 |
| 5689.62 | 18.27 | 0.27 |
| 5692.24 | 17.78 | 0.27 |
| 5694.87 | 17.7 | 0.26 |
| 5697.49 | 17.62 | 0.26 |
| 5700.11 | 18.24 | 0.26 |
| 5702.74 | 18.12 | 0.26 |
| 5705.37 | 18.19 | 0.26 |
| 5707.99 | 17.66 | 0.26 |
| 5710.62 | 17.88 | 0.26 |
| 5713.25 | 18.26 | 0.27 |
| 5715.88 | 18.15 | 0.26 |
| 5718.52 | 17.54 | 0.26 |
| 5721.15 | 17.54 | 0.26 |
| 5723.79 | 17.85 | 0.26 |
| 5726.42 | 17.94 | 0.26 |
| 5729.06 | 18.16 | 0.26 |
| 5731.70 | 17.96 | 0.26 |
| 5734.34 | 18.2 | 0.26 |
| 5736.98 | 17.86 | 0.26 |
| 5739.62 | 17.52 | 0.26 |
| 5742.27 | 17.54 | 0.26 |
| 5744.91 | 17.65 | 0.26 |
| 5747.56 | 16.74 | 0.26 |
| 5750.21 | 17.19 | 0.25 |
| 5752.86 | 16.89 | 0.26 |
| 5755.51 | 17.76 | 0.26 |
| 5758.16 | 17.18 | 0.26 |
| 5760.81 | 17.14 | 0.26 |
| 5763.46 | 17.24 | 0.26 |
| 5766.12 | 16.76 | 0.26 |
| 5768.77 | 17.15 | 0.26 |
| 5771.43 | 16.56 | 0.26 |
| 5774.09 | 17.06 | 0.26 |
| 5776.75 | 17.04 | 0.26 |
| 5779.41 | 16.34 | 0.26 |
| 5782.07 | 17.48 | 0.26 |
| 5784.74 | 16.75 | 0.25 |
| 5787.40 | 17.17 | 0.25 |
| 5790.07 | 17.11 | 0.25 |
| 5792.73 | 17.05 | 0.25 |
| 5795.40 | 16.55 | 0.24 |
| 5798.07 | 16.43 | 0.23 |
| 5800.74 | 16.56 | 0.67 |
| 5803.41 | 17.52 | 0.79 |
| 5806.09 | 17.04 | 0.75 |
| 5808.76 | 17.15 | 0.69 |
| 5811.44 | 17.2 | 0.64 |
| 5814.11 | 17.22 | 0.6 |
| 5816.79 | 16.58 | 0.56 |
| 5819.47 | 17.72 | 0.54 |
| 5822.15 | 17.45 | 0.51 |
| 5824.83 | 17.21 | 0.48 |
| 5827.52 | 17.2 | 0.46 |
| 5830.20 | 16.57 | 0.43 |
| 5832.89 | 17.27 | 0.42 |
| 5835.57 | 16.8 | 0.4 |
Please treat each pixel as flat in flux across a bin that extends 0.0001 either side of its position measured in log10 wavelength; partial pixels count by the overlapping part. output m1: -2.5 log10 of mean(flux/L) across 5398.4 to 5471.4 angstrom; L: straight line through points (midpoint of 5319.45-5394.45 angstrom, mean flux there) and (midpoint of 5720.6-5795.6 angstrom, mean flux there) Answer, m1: 0.16 mag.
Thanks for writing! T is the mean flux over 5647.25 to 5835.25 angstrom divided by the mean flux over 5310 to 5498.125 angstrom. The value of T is 0.80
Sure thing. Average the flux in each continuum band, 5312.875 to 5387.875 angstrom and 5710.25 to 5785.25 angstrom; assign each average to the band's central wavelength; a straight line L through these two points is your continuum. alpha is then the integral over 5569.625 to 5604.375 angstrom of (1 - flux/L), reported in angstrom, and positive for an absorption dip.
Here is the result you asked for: 1.8 angstrom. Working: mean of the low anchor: 25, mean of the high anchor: 17.4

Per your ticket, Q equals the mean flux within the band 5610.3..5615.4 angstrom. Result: 19.3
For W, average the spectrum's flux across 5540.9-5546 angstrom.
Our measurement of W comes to 19.7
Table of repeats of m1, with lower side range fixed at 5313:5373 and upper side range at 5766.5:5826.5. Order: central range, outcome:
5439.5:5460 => 0.22 mag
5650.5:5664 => 0.08 mag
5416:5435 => 0.22 mag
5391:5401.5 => 0.20 mag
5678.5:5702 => 0.07 mag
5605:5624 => 0.09 mag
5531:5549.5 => 0.13 mag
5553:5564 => 0.13 mag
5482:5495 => 0.19 mag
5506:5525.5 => 0.15 mag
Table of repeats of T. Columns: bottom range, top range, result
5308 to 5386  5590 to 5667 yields 0.73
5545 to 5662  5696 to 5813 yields 0.92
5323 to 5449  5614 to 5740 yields 0.82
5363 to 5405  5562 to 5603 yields 0.91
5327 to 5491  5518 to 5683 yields 0.89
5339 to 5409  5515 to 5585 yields 0.87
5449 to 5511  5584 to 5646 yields 0.97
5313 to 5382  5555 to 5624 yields 0.76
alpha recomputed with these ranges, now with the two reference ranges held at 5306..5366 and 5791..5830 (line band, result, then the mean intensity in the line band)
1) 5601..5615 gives 1.42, 19.1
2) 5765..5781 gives 0.89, 16.8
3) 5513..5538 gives 3.74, 19.5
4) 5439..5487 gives 9.65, 19.3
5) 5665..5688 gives 1.97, 18.1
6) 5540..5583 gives 5.28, 19.4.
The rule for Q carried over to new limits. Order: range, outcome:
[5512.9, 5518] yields 19.3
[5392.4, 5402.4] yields 20.6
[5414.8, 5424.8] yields 19.7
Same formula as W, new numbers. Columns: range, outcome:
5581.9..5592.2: 19.3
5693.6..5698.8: 17.7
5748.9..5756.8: 17.3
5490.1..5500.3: 19.4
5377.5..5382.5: 21.6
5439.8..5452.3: 19.2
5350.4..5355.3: 24.1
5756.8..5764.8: 17.2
